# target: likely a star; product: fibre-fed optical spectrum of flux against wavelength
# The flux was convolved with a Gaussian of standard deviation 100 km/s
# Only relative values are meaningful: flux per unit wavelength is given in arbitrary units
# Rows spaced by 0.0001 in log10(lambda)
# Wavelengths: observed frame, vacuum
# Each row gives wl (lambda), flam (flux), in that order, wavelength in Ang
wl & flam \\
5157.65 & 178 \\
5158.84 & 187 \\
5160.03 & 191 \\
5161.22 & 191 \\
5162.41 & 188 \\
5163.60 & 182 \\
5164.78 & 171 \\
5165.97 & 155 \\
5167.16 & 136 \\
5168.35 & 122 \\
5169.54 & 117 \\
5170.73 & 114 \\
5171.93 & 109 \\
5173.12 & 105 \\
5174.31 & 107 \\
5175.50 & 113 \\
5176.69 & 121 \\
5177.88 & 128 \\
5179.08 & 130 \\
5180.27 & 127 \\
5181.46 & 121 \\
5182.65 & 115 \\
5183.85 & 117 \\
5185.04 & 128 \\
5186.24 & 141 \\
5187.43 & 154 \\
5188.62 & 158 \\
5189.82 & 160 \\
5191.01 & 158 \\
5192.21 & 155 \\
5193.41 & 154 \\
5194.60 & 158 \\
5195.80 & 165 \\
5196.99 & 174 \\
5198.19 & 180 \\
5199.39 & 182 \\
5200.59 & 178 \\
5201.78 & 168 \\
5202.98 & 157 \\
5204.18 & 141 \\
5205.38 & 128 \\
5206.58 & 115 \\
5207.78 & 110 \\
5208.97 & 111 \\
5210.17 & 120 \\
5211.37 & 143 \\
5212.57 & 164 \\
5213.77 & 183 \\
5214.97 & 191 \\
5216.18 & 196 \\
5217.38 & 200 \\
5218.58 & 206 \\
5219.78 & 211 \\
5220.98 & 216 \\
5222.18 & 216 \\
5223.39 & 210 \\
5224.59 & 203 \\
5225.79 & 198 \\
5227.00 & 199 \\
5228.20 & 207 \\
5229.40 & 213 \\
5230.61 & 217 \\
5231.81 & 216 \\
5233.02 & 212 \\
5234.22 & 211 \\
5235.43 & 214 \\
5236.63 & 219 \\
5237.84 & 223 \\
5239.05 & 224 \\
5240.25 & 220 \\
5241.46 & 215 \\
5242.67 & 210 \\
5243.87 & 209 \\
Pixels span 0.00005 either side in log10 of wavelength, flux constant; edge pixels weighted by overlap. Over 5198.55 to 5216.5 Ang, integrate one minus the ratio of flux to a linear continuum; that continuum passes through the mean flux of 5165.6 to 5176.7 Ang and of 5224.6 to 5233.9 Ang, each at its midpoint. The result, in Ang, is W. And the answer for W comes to 2.3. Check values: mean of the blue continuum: 119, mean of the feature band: 152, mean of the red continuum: 209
